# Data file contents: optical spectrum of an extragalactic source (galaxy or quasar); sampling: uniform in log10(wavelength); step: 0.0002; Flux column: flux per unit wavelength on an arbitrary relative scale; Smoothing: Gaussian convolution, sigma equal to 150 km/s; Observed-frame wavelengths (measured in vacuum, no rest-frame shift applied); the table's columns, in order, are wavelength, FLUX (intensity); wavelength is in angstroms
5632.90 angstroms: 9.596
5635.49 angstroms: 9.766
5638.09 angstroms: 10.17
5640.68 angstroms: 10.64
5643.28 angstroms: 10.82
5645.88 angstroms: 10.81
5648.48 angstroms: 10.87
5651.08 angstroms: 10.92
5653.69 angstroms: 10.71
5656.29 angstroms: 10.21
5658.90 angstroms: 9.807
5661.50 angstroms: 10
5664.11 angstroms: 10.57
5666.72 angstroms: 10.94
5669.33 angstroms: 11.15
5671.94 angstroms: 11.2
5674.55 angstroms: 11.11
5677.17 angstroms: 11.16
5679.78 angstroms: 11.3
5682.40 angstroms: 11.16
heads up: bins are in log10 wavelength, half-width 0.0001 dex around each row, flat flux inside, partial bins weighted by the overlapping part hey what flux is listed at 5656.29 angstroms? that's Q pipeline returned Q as 10.21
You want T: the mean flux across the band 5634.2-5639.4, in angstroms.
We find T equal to 9.98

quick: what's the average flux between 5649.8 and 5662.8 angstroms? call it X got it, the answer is 10.3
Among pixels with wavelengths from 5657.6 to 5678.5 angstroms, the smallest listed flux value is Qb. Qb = 9.807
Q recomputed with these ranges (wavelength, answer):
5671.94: 11.2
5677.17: 11.16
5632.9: 9.596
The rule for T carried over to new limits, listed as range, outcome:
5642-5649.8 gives 10.8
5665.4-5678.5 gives 11.1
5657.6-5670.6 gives 10.5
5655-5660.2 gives 10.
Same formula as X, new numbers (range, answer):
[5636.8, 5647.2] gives 10.6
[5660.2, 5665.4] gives 10.3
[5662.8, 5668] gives 10.7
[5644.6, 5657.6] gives 10.7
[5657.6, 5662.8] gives 9.92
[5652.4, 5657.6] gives 10.5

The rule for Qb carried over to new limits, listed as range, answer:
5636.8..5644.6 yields 10.17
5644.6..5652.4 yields 10.81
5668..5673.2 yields 11.15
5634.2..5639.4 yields 9.766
